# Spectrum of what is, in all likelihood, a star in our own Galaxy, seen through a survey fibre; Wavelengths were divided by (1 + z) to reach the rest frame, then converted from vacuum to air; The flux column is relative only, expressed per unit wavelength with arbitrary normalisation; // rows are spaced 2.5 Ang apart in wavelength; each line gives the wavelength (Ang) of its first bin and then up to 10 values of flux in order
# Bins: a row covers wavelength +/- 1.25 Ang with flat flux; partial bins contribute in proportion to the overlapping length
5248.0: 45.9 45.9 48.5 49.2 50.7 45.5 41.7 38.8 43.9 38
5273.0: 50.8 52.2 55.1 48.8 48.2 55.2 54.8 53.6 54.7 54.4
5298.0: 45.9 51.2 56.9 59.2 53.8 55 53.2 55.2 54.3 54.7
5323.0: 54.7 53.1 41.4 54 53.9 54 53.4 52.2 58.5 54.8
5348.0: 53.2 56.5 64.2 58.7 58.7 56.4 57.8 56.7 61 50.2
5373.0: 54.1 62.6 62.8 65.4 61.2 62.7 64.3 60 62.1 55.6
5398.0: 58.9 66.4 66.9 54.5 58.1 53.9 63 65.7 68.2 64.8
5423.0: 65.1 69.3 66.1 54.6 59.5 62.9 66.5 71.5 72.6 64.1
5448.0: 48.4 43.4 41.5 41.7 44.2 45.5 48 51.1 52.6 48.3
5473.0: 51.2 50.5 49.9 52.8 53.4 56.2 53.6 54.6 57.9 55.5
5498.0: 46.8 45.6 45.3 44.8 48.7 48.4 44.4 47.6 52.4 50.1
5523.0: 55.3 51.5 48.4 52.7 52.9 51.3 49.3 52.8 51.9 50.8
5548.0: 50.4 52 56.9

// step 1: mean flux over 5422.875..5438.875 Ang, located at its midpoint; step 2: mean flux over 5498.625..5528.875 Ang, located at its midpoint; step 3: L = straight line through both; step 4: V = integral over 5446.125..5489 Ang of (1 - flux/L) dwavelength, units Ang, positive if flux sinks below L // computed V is 5.6 Ang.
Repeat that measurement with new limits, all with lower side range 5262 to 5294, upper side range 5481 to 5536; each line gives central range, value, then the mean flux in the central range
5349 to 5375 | -4.16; 57.5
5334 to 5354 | -2.53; 55.7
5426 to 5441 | -3.95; 63.4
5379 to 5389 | -2.73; 63.4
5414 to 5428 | -4.59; 66.5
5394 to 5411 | -3.24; 59.5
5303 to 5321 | -2.20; 55.2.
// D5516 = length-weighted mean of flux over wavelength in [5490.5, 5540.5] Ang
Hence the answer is 50.1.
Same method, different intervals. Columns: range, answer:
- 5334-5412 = 58.6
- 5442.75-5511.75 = 50.3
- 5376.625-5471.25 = 58.8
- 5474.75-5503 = 52.2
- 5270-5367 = 53.9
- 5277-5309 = 53.2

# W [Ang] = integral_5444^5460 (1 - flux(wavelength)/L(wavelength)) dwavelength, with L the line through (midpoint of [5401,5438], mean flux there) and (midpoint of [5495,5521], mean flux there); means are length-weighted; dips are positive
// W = 2.7 Ang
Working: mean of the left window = 62.6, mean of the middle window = 47.5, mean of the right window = 47.9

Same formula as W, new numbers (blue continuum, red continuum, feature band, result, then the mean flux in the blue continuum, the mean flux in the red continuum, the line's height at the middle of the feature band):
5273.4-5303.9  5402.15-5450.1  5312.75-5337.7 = 1.04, 52.5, 62.6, 55.2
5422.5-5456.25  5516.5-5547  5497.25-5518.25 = 2.62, 59.2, 51.6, 53.6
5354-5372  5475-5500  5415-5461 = -3.48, 57.1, 53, 54.6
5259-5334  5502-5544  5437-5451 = -3.24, 51.1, 49.9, 50.3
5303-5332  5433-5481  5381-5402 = -3.23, 53.7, 53.2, 53.4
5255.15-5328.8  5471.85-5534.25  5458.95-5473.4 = 0.45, 50.9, 50.8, 50.8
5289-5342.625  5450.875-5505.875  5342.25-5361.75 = -1.89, 53.4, 49.6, 52.5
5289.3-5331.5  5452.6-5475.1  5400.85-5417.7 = -3.95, 53.2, 47.5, 49.5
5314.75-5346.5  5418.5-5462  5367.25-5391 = -2.17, 53.4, 57.9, 55.4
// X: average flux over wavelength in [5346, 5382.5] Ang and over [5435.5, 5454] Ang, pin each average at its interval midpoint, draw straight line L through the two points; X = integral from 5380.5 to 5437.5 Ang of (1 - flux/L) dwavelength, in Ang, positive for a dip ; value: -3.4 Ang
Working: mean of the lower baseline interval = 58.4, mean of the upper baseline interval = 58.8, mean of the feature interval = 62.1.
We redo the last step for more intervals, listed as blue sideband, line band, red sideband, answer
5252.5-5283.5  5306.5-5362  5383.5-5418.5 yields -0.7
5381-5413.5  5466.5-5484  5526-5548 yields 1.3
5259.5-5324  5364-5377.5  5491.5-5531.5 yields -1.8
